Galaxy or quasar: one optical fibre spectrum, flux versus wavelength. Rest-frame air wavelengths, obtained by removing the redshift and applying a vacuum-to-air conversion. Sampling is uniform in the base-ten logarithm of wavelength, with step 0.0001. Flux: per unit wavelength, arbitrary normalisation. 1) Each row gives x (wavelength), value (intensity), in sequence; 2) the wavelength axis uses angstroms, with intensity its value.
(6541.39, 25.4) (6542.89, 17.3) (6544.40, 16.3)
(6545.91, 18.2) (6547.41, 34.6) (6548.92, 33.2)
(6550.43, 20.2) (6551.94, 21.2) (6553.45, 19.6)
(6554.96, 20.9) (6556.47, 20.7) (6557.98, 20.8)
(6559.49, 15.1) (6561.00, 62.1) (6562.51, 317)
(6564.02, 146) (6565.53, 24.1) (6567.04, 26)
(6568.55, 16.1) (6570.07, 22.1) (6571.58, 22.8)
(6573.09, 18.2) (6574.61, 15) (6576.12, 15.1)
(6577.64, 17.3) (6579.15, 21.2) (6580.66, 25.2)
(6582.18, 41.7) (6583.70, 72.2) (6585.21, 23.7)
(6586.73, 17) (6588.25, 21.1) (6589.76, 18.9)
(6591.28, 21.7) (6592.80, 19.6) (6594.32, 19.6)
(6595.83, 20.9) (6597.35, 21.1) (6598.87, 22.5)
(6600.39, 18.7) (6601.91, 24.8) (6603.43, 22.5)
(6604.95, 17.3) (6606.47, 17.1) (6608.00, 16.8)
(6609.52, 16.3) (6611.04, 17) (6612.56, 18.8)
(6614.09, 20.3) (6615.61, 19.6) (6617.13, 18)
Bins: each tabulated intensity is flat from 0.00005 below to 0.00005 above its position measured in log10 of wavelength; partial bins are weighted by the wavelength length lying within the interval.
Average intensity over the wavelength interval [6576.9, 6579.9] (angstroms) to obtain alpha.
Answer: 19.3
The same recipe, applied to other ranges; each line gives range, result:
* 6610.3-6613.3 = 17.9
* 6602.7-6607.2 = 19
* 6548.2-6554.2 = 23.5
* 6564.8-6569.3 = 22.1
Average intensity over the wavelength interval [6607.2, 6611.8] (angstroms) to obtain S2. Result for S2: 16.7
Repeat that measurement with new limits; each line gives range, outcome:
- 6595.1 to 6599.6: 21.5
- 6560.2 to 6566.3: 136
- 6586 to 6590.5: 19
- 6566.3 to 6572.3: 21.7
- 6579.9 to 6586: 40.6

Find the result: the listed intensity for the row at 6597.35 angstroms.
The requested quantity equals 21.1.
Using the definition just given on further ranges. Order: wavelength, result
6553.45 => 19.6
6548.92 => 33.2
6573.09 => 18.2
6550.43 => 20.2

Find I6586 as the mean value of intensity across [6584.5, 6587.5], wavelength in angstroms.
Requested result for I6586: 20.3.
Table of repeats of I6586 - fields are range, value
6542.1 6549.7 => 23.9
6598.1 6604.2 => 22.1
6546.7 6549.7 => 33.7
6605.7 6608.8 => 16.9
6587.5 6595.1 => 20.2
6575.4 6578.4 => 16.2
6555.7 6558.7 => 20.7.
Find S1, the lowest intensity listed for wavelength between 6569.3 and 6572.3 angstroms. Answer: 22.1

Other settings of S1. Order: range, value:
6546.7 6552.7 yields 20.2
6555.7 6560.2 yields 15.1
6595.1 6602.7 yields 18.7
